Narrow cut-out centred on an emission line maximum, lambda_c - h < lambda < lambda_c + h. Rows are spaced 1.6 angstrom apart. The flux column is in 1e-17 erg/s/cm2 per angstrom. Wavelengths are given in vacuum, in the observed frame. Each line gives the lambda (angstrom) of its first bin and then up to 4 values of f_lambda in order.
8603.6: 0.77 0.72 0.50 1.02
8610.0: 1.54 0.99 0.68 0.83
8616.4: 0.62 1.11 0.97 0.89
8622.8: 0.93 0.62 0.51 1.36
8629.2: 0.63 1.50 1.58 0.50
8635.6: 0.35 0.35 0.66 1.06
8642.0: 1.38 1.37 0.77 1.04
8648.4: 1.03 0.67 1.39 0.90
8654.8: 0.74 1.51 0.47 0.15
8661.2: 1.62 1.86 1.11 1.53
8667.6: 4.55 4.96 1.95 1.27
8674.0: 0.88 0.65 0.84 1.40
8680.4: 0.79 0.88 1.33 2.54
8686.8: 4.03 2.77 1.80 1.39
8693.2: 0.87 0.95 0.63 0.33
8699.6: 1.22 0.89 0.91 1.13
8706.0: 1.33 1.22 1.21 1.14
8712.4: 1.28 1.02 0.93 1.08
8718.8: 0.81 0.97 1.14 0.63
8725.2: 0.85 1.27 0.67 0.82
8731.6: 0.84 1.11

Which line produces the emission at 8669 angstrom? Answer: [S II] 6716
